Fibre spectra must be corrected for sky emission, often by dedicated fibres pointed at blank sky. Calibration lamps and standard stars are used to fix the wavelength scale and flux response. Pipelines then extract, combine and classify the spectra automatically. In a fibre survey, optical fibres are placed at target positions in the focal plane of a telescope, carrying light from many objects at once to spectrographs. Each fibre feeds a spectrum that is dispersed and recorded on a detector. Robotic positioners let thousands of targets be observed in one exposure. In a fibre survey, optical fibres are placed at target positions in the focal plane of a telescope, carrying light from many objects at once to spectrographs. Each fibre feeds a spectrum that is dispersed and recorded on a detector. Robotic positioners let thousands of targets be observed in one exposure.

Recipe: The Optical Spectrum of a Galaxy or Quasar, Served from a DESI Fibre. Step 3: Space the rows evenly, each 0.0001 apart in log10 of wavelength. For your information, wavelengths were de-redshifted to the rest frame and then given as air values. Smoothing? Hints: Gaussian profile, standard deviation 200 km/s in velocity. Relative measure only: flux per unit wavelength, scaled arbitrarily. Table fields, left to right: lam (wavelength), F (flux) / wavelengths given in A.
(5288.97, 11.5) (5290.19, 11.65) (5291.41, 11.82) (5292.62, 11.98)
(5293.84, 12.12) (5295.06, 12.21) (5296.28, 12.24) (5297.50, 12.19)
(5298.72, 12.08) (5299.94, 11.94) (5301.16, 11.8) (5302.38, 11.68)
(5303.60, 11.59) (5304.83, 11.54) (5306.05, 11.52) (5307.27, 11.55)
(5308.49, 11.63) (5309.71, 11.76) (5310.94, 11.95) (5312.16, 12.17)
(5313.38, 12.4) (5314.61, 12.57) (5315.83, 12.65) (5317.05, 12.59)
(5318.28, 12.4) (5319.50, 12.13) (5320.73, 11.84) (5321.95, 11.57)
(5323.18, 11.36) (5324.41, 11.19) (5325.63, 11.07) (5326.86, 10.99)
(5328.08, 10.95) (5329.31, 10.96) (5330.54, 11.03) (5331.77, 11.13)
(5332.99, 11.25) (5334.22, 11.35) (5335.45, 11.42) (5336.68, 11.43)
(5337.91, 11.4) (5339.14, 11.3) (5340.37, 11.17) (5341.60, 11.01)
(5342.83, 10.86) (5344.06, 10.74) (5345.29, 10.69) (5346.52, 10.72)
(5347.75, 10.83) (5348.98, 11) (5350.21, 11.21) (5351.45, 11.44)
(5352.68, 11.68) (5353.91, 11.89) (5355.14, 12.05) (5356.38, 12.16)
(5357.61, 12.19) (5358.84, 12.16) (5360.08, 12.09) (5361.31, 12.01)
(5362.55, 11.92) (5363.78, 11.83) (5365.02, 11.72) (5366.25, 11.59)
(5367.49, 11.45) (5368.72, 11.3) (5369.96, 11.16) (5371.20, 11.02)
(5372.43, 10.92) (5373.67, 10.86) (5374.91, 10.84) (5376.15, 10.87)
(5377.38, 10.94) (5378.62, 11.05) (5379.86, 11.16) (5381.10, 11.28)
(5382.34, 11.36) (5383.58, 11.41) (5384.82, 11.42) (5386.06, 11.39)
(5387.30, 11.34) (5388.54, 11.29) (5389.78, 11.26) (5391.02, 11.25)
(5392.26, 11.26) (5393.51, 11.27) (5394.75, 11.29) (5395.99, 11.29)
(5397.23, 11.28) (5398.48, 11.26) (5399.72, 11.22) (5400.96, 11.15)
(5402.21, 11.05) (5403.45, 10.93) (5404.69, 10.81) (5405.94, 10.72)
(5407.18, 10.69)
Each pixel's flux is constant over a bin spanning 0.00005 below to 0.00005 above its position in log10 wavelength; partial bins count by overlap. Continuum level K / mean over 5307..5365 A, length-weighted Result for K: 11.6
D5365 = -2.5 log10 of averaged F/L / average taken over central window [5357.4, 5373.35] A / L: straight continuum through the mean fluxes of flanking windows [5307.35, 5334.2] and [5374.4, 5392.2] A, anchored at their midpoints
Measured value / -0.03 mag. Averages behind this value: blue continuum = 11.7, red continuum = 11.2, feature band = 11.6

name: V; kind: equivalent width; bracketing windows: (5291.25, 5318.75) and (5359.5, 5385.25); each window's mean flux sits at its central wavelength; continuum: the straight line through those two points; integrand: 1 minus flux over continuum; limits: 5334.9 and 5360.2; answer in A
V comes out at 0.44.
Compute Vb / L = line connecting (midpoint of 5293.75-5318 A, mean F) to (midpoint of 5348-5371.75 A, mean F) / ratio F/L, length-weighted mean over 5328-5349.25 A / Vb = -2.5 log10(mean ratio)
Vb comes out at 0.069 mag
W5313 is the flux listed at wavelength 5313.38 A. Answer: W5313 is 12.4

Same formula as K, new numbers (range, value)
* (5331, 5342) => 11.3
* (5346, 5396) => 11.4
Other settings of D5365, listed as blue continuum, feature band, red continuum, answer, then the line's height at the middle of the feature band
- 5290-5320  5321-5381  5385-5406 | 0.027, 11.6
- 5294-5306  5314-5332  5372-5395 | 0.006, 11.7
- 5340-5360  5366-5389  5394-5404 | 0.009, 11.3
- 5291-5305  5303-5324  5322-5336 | -0.036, 11.6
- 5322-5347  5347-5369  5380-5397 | -0.047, 11.2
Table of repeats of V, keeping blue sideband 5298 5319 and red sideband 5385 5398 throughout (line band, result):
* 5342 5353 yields 0.62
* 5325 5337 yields 0.66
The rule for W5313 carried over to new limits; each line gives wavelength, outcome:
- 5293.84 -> 12.12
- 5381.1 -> 11.28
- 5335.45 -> 11.42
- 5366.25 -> 11.59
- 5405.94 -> 10.72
